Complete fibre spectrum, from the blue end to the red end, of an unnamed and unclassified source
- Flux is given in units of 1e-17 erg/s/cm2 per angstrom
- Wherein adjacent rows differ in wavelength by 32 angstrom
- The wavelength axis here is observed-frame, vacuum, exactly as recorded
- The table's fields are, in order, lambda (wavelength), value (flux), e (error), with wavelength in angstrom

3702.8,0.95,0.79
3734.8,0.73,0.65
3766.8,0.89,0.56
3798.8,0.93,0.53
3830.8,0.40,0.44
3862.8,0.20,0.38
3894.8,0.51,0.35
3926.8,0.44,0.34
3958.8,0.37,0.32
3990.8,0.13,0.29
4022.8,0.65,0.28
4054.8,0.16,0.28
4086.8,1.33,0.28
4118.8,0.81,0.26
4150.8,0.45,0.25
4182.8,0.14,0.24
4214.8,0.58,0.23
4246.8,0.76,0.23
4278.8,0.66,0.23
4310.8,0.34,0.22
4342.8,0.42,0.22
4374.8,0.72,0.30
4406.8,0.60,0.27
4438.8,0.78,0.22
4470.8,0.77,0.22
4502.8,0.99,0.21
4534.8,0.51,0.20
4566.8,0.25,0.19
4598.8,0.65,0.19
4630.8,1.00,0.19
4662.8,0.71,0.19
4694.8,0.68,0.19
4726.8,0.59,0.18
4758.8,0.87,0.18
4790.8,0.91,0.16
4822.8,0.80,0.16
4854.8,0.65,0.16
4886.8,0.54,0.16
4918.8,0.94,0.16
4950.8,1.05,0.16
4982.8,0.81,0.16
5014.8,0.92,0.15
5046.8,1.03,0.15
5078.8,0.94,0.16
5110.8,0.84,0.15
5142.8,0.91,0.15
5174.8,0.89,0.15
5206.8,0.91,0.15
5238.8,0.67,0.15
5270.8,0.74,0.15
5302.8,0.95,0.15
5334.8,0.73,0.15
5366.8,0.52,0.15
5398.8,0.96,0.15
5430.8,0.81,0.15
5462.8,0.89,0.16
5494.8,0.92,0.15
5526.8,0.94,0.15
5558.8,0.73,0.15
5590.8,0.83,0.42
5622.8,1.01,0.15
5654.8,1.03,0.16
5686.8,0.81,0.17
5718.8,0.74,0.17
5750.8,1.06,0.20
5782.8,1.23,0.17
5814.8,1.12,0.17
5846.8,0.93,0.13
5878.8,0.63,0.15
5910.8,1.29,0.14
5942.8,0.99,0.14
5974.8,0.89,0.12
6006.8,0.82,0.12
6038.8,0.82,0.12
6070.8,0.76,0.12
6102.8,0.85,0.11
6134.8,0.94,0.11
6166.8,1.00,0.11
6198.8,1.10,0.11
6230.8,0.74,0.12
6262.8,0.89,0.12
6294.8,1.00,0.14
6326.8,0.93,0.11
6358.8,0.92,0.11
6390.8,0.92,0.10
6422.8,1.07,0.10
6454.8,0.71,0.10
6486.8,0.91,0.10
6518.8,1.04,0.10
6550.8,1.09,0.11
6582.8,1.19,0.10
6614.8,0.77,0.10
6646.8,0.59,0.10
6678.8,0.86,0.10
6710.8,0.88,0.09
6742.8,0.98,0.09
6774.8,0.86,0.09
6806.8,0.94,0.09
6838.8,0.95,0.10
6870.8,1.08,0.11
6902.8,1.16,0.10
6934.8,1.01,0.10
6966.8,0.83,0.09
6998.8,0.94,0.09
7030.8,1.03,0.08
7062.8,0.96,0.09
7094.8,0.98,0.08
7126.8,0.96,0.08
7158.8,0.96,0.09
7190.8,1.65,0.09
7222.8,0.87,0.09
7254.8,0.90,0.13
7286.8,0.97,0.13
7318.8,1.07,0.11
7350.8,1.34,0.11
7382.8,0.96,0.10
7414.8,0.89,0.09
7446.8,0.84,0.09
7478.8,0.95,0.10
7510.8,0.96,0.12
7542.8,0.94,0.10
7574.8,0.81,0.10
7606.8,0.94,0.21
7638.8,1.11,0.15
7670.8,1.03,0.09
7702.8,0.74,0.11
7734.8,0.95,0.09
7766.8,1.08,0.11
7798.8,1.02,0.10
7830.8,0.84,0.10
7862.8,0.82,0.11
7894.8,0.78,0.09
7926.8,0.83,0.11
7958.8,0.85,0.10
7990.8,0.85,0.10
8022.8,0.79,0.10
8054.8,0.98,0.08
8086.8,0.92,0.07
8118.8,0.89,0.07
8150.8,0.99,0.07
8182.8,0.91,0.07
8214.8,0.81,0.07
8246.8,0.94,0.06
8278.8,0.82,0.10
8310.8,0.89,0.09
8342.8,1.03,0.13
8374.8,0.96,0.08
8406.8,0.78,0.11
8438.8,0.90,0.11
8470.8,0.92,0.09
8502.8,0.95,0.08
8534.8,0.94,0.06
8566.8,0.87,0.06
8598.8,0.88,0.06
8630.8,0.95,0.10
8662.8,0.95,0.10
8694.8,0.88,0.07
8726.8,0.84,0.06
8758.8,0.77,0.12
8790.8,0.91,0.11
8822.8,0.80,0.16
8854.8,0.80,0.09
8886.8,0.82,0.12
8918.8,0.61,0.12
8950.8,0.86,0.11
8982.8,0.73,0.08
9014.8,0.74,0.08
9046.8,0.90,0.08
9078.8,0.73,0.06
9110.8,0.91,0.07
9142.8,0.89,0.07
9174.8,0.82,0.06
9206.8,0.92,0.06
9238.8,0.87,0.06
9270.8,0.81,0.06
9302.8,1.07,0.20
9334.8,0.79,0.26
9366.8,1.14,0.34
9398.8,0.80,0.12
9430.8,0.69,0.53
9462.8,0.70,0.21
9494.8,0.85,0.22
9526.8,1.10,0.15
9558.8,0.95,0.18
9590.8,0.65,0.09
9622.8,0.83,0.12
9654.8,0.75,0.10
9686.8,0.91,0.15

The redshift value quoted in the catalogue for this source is 0.093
